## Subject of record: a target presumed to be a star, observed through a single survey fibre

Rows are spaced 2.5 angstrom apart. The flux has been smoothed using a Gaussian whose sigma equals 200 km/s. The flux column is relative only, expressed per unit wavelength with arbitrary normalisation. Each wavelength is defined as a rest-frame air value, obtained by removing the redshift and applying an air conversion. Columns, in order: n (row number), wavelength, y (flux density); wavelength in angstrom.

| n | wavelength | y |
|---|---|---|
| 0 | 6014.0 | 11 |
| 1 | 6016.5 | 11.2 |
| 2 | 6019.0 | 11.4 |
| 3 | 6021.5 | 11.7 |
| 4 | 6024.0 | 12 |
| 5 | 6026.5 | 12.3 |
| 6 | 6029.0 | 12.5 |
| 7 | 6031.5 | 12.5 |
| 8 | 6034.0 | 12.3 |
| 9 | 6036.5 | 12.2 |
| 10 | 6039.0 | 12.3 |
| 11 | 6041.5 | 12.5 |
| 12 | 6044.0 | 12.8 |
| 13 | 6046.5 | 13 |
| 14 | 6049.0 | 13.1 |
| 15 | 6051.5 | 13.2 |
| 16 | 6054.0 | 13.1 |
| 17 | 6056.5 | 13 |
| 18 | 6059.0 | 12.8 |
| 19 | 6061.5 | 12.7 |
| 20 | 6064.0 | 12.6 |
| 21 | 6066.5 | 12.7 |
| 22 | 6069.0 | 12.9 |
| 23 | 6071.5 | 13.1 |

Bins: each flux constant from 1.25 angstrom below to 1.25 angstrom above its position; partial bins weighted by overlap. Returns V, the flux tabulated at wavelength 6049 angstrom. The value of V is 13.1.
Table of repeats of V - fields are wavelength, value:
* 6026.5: 12.3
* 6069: 12.9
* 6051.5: 13.2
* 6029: 12.5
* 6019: 11.4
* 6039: 12.3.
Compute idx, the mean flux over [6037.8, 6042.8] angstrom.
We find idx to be 12.4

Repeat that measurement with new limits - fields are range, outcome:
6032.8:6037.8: 12.2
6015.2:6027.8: 11.7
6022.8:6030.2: 12.3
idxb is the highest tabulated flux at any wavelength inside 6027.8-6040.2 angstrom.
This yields 12.5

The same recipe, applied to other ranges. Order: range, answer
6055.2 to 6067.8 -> 13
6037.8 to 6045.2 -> 12.8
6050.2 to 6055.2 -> 13.2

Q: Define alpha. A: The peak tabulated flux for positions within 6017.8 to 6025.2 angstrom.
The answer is 12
